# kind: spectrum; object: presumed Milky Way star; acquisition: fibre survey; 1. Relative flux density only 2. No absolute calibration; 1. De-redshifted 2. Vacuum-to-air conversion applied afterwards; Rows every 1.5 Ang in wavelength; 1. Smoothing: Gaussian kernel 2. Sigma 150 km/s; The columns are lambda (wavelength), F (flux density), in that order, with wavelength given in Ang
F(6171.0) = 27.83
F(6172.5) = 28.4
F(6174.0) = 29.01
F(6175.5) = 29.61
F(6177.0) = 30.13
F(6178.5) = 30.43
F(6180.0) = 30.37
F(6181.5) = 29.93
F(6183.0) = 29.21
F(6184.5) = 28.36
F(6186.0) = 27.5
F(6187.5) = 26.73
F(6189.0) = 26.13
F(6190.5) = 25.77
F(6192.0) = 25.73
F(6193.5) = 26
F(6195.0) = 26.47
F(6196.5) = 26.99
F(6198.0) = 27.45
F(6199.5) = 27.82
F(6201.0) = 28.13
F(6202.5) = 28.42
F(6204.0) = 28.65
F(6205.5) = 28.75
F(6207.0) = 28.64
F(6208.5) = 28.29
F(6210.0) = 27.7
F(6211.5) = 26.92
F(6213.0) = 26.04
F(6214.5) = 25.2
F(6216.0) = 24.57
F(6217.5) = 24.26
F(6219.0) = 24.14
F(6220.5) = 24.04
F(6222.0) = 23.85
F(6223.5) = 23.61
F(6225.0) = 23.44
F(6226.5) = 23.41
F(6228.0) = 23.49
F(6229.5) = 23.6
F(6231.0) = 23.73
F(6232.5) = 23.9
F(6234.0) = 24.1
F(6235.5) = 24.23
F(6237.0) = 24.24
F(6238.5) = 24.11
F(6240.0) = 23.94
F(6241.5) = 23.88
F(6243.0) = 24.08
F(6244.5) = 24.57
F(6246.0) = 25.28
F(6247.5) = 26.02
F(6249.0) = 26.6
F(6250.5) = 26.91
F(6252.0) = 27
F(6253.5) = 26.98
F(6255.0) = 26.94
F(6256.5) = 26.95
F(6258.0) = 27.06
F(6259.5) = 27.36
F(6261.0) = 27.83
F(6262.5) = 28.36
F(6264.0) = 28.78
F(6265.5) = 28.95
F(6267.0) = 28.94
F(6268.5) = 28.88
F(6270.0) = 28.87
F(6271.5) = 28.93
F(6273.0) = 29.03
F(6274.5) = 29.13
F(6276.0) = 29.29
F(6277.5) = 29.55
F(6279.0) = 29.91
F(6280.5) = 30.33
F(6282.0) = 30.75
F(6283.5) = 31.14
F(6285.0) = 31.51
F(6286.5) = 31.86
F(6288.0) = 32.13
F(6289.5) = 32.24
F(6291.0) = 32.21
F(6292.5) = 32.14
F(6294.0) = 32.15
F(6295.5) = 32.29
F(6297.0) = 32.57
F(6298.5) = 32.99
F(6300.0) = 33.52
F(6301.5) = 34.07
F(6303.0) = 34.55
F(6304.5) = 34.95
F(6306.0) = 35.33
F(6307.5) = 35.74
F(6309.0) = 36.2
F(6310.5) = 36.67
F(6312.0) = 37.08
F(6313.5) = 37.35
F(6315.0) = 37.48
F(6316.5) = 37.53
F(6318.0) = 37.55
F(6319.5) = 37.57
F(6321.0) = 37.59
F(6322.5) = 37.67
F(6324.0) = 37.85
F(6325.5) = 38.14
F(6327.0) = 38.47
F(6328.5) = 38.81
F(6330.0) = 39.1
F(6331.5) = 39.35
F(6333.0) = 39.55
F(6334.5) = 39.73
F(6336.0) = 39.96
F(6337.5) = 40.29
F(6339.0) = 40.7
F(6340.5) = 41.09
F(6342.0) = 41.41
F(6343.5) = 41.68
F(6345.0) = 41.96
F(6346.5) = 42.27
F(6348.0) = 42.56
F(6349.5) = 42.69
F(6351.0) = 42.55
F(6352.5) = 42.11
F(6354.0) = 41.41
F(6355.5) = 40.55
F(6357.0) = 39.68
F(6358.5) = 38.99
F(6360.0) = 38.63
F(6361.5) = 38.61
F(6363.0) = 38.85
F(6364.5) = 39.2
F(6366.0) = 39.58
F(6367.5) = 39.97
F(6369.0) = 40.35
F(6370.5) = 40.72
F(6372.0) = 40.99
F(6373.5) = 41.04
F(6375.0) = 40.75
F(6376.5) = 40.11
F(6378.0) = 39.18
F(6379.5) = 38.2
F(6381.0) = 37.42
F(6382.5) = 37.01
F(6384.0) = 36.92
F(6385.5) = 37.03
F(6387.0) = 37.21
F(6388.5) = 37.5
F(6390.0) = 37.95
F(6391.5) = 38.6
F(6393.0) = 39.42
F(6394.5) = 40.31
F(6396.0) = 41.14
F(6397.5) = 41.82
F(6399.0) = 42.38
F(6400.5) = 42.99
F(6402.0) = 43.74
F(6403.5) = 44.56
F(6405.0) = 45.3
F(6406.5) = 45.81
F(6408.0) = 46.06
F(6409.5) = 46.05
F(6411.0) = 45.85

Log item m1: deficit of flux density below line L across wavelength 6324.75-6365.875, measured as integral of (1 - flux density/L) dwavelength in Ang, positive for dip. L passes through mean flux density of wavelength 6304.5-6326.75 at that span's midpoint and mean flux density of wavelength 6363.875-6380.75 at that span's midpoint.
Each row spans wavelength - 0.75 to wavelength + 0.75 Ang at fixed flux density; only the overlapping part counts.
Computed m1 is -1.8 Ang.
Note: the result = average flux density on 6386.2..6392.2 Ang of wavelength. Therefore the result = 37.8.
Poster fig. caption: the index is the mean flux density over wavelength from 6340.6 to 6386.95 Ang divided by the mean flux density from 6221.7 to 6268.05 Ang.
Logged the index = 1.57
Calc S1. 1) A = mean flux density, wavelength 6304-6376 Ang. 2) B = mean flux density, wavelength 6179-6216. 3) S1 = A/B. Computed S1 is 1.43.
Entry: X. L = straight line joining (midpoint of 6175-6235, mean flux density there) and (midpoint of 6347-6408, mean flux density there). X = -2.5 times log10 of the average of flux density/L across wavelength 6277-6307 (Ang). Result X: 0.04 mag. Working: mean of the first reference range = 26.5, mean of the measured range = 32.4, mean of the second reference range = 40.4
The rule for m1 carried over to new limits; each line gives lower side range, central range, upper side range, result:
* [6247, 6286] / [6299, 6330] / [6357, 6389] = -3.21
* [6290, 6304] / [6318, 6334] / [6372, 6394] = -1.62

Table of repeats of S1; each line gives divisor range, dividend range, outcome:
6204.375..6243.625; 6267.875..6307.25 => 1.27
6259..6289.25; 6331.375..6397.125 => 1.35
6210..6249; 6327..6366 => 1.65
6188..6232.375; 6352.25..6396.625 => 1.52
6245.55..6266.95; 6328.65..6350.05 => 1.49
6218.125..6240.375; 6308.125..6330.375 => 1.58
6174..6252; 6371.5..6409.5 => 1.55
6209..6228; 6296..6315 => 1.42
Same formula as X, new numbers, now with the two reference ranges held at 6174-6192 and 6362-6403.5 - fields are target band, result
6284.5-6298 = 0.08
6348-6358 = -0.09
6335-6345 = -0.10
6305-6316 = -0.03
